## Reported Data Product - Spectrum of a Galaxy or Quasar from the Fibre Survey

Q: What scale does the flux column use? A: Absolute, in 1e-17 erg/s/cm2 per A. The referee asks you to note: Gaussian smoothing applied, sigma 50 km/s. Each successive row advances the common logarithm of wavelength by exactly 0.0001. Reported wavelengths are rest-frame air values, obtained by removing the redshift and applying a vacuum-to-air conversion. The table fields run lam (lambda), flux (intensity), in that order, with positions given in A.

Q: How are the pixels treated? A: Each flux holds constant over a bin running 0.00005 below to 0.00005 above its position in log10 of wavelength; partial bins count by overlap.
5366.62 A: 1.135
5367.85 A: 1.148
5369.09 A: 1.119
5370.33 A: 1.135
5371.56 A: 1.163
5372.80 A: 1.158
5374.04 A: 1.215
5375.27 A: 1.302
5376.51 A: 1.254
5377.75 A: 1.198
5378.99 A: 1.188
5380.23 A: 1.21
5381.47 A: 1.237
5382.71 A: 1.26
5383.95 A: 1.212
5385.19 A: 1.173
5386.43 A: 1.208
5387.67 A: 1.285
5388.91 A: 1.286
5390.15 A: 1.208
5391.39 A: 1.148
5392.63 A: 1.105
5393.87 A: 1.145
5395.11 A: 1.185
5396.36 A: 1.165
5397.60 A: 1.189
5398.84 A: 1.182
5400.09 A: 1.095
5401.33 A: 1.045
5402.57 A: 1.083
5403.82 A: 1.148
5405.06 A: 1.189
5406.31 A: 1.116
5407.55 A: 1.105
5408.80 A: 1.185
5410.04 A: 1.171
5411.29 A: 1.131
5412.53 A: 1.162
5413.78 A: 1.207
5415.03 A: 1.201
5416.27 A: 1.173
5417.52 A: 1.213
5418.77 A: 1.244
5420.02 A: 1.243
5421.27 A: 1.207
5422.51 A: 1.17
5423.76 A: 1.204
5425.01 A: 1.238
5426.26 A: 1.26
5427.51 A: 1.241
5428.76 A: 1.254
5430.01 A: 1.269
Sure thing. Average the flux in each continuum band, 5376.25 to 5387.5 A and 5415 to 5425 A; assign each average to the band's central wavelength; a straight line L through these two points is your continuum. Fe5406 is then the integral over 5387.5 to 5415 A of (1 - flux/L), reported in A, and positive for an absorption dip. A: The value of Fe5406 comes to 1.21 A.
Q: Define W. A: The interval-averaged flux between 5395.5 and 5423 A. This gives 1.16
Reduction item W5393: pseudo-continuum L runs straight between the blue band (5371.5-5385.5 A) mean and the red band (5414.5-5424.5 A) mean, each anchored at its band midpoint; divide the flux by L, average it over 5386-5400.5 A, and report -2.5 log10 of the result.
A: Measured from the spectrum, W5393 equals 0.026 mag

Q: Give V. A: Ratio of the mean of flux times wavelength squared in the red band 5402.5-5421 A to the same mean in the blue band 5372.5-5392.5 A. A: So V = 0.97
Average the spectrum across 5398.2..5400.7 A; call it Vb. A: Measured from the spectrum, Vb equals 1.14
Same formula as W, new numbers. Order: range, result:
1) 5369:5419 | 1.18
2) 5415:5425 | 1.21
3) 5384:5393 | 1.21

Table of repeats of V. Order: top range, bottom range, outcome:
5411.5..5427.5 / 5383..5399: 1.02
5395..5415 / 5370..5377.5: 0.96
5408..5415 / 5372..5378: 0.97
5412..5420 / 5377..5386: 1.01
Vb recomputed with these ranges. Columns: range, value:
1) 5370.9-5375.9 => 1.21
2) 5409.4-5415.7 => 1.18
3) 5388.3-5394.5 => 1.18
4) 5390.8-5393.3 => 1.13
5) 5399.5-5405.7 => 1.11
